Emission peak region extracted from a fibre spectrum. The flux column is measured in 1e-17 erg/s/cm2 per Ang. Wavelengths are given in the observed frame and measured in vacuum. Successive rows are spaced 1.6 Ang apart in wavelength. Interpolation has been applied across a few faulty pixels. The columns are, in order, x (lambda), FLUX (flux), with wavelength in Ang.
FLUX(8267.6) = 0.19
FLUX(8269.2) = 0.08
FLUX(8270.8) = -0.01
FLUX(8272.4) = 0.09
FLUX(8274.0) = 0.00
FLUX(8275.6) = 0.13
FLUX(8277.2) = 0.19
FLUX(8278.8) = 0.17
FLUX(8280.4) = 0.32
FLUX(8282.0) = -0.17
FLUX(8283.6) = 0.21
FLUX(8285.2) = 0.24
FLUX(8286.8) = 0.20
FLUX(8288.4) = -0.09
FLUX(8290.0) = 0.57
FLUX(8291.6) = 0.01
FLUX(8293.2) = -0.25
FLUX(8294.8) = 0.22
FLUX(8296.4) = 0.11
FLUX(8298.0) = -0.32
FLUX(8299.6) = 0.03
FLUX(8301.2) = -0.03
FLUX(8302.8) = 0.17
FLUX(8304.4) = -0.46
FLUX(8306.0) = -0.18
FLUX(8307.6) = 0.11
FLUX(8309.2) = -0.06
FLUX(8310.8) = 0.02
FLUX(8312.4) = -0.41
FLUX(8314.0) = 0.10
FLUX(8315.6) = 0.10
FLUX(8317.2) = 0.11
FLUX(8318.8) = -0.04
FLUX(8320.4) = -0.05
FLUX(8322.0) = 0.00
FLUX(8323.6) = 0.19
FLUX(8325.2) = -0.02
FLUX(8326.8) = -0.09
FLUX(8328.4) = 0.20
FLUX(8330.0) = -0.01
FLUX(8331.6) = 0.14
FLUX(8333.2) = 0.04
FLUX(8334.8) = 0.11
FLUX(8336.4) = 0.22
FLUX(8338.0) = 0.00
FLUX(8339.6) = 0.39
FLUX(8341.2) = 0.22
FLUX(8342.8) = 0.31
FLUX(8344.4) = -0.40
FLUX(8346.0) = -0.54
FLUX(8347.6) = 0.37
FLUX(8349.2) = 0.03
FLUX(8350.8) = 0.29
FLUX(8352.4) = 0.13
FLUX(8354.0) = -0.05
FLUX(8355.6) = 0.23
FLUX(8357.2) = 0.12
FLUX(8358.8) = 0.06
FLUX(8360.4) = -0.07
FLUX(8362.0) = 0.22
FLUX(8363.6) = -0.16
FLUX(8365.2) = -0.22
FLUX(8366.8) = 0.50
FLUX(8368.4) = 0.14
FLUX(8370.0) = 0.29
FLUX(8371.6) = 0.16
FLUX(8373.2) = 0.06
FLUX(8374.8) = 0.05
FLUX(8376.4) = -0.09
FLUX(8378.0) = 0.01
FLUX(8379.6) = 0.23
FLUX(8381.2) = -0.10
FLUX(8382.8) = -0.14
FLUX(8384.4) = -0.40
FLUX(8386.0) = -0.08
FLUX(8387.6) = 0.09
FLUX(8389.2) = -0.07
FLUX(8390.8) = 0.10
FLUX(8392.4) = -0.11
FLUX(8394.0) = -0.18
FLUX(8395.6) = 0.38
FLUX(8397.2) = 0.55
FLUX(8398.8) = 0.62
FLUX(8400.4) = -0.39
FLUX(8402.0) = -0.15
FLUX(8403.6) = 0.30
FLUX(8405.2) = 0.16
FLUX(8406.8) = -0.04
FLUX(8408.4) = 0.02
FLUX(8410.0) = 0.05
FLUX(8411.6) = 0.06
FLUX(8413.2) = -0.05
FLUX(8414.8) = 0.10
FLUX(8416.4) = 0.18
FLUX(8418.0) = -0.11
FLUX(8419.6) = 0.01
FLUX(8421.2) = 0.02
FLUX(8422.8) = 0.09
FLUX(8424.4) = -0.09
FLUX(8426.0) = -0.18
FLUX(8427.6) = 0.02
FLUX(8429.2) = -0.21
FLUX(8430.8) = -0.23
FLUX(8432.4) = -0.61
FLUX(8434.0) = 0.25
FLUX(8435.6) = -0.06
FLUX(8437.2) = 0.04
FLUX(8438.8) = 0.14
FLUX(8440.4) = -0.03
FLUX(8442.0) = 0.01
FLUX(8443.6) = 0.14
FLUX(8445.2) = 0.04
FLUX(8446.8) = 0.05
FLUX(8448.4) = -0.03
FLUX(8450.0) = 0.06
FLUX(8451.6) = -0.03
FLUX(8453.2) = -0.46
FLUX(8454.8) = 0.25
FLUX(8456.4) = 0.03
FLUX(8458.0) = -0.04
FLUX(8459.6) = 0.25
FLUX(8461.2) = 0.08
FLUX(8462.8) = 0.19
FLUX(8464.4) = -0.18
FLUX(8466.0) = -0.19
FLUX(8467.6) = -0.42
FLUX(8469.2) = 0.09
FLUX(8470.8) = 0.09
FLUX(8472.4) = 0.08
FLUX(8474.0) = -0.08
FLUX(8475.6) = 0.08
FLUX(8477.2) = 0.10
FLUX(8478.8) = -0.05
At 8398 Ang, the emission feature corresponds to H-gamma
